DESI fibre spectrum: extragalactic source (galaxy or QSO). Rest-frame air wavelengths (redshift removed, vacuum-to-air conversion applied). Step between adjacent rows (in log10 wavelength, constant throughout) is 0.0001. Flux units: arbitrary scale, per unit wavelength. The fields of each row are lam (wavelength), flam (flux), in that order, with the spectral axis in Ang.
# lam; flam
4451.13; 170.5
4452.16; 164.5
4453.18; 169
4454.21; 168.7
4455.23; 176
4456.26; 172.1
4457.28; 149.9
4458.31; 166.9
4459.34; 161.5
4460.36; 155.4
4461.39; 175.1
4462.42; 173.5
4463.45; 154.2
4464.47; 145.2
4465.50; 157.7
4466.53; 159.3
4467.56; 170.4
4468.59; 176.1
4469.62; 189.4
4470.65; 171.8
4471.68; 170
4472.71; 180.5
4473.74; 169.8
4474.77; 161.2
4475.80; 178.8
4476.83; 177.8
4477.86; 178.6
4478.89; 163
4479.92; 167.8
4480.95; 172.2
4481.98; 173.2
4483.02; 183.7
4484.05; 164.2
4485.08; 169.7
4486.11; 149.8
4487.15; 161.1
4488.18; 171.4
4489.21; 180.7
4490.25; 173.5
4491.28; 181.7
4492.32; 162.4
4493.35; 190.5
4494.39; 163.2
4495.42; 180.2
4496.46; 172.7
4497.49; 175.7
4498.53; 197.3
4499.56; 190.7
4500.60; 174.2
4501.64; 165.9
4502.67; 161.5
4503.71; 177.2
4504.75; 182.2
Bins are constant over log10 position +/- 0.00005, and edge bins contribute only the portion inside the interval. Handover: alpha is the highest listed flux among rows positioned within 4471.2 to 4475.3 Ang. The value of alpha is 180.5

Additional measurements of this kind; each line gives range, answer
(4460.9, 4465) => 175.1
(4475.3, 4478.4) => 178.8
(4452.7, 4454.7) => 169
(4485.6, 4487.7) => 161.1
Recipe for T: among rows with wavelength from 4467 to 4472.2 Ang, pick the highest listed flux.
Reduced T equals 189.4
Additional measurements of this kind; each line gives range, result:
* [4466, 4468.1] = 170.4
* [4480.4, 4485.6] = 183.7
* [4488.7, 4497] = 190.5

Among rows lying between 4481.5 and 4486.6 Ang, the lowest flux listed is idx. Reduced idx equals 149.8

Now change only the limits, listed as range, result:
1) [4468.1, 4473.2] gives 170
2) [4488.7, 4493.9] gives 162.4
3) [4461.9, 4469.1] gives 145.2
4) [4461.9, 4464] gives 154.2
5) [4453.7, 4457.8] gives 149.9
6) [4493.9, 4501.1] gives 163.2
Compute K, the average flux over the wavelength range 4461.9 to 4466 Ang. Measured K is 158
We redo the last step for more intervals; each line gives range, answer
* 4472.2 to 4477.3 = 174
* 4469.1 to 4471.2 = 180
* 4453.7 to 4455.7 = 173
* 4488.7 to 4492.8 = 174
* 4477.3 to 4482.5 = 171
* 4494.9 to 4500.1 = 183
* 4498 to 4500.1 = 194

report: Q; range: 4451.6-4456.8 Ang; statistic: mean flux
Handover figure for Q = 170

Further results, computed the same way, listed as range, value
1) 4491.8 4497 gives 174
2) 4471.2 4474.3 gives 173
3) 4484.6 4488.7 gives 163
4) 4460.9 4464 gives 167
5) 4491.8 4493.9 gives 176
